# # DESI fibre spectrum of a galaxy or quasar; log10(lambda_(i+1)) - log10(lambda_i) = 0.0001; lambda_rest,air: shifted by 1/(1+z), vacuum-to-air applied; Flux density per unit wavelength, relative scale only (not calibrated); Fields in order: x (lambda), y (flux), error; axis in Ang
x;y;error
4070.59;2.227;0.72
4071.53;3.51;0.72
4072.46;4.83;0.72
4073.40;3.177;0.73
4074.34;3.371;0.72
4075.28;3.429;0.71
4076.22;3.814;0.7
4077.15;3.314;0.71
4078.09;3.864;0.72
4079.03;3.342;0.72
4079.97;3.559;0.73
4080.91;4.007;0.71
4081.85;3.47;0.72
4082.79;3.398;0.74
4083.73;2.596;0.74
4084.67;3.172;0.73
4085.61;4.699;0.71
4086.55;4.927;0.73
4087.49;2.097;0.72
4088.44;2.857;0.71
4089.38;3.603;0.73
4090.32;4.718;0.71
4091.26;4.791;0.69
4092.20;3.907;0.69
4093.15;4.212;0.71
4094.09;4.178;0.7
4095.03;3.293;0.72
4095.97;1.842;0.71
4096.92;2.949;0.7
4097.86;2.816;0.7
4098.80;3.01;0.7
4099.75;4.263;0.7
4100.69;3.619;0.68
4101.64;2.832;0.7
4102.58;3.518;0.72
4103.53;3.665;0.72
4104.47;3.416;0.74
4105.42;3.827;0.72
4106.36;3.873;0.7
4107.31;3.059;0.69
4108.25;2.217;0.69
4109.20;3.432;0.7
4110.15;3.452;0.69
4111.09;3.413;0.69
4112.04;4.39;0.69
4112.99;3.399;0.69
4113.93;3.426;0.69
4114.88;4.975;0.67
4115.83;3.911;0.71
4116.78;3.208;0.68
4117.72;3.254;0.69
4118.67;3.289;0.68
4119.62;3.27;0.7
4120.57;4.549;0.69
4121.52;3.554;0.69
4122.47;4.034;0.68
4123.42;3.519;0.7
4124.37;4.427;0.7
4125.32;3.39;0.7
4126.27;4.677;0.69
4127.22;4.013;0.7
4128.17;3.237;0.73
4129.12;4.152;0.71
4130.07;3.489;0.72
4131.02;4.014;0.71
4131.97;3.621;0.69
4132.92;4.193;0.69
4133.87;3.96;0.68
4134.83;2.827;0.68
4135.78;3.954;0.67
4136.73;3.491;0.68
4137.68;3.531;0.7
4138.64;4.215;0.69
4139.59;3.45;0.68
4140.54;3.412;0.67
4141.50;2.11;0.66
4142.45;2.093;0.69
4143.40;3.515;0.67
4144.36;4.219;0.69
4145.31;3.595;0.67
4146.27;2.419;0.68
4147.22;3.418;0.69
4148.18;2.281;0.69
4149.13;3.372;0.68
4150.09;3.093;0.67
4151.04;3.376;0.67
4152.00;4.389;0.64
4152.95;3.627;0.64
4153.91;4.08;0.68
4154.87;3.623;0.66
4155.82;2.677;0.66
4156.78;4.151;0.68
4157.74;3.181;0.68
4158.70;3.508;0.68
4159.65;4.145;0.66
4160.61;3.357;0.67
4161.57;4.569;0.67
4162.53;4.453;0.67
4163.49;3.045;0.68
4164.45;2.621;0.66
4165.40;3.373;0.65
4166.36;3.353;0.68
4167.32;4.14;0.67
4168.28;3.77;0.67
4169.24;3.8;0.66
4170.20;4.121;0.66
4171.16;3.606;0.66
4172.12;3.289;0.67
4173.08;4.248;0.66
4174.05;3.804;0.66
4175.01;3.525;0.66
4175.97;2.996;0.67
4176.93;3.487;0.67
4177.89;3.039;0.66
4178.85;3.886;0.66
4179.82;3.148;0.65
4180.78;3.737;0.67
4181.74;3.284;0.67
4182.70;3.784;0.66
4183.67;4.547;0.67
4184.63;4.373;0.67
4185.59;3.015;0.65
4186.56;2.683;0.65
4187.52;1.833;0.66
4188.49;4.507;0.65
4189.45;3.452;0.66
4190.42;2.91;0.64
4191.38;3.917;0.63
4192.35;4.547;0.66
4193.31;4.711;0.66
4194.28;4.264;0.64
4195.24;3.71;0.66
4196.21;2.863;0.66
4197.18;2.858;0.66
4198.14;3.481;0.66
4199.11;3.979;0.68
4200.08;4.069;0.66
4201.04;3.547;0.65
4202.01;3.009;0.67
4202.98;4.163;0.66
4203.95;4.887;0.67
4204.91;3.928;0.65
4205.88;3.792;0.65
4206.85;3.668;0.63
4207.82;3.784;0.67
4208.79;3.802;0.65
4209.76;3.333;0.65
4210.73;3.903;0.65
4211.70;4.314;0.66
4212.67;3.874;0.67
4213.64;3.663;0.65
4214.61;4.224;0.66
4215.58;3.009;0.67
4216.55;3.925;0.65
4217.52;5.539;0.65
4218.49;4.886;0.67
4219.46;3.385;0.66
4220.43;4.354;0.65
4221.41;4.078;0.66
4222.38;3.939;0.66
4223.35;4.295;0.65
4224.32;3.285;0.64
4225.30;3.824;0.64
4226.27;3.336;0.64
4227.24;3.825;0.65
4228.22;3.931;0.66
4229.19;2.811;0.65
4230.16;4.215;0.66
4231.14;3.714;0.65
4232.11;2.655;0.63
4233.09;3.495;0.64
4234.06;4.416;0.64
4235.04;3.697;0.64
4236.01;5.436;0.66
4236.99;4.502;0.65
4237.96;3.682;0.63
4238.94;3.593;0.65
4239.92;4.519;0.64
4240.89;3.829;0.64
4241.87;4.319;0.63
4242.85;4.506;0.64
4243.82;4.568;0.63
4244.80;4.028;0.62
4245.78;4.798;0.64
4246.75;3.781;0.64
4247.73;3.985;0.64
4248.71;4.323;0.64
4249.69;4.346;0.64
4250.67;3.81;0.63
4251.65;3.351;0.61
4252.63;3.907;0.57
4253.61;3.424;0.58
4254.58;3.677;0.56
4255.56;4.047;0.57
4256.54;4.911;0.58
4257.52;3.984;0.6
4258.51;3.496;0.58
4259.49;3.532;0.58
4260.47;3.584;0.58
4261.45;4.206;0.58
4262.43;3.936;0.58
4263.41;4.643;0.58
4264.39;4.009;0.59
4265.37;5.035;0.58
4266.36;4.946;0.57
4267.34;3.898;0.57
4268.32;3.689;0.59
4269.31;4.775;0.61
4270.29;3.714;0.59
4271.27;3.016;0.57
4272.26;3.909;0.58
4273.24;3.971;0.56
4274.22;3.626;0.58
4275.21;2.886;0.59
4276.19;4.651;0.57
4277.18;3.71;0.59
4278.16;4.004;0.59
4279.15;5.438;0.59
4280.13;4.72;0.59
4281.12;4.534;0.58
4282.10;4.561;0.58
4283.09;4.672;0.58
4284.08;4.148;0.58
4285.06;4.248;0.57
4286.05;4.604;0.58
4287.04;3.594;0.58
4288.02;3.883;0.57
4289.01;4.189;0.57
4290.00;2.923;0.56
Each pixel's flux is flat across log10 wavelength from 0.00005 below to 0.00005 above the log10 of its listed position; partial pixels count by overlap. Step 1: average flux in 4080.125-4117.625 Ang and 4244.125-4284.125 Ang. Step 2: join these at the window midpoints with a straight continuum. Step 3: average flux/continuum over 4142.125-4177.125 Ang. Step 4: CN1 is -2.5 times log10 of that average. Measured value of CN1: 0.07 mag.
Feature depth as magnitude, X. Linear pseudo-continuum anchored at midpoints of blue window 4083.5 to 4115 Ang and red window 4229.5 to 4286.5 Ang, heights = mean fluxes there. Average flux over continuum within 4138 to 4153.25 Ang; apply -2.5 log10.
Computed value 0.13 mag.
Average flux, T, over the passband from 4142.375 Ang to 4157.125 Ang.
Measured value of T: 3.4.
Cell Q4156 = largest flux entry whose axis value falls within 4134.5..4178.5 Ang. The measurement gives 4.569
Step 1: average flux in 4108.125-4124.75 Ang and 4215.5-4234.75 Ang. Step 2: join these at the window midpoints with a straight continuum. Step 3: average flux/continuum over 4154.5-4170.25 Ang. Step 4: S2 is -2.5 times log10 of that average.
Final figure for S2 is 0.04 mag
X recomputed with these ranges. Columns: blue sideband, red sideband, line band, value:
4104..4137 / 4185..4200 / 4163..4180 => 0.02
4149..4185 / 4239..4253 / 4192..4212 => 0.01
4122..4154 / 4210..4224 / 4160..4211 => 0.06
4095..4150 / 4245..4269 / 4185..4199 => 0.08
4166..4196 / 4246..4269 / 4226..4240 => 0.02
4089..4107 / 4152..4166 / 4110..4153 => 0.01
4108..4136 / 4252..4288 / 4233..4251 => -0.05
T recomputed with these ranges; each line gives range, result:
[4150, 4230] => 3.72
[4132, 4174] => 3.53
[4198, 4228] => 3.91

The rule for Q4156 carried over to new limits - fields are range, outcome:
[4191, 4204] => 4.887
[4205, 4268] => 5.539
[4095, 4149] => 4.975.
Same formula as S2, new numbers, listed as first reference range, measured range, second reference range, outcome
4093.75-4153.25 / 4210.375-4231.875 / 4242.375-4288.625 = 0.00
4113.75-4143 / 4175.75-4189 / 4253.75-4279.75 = 0.10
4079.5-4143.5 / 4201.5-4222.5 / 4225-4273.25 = -0.03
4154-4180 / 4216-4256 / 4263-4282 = -0.01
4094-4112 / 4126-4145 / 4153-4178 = -0.04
